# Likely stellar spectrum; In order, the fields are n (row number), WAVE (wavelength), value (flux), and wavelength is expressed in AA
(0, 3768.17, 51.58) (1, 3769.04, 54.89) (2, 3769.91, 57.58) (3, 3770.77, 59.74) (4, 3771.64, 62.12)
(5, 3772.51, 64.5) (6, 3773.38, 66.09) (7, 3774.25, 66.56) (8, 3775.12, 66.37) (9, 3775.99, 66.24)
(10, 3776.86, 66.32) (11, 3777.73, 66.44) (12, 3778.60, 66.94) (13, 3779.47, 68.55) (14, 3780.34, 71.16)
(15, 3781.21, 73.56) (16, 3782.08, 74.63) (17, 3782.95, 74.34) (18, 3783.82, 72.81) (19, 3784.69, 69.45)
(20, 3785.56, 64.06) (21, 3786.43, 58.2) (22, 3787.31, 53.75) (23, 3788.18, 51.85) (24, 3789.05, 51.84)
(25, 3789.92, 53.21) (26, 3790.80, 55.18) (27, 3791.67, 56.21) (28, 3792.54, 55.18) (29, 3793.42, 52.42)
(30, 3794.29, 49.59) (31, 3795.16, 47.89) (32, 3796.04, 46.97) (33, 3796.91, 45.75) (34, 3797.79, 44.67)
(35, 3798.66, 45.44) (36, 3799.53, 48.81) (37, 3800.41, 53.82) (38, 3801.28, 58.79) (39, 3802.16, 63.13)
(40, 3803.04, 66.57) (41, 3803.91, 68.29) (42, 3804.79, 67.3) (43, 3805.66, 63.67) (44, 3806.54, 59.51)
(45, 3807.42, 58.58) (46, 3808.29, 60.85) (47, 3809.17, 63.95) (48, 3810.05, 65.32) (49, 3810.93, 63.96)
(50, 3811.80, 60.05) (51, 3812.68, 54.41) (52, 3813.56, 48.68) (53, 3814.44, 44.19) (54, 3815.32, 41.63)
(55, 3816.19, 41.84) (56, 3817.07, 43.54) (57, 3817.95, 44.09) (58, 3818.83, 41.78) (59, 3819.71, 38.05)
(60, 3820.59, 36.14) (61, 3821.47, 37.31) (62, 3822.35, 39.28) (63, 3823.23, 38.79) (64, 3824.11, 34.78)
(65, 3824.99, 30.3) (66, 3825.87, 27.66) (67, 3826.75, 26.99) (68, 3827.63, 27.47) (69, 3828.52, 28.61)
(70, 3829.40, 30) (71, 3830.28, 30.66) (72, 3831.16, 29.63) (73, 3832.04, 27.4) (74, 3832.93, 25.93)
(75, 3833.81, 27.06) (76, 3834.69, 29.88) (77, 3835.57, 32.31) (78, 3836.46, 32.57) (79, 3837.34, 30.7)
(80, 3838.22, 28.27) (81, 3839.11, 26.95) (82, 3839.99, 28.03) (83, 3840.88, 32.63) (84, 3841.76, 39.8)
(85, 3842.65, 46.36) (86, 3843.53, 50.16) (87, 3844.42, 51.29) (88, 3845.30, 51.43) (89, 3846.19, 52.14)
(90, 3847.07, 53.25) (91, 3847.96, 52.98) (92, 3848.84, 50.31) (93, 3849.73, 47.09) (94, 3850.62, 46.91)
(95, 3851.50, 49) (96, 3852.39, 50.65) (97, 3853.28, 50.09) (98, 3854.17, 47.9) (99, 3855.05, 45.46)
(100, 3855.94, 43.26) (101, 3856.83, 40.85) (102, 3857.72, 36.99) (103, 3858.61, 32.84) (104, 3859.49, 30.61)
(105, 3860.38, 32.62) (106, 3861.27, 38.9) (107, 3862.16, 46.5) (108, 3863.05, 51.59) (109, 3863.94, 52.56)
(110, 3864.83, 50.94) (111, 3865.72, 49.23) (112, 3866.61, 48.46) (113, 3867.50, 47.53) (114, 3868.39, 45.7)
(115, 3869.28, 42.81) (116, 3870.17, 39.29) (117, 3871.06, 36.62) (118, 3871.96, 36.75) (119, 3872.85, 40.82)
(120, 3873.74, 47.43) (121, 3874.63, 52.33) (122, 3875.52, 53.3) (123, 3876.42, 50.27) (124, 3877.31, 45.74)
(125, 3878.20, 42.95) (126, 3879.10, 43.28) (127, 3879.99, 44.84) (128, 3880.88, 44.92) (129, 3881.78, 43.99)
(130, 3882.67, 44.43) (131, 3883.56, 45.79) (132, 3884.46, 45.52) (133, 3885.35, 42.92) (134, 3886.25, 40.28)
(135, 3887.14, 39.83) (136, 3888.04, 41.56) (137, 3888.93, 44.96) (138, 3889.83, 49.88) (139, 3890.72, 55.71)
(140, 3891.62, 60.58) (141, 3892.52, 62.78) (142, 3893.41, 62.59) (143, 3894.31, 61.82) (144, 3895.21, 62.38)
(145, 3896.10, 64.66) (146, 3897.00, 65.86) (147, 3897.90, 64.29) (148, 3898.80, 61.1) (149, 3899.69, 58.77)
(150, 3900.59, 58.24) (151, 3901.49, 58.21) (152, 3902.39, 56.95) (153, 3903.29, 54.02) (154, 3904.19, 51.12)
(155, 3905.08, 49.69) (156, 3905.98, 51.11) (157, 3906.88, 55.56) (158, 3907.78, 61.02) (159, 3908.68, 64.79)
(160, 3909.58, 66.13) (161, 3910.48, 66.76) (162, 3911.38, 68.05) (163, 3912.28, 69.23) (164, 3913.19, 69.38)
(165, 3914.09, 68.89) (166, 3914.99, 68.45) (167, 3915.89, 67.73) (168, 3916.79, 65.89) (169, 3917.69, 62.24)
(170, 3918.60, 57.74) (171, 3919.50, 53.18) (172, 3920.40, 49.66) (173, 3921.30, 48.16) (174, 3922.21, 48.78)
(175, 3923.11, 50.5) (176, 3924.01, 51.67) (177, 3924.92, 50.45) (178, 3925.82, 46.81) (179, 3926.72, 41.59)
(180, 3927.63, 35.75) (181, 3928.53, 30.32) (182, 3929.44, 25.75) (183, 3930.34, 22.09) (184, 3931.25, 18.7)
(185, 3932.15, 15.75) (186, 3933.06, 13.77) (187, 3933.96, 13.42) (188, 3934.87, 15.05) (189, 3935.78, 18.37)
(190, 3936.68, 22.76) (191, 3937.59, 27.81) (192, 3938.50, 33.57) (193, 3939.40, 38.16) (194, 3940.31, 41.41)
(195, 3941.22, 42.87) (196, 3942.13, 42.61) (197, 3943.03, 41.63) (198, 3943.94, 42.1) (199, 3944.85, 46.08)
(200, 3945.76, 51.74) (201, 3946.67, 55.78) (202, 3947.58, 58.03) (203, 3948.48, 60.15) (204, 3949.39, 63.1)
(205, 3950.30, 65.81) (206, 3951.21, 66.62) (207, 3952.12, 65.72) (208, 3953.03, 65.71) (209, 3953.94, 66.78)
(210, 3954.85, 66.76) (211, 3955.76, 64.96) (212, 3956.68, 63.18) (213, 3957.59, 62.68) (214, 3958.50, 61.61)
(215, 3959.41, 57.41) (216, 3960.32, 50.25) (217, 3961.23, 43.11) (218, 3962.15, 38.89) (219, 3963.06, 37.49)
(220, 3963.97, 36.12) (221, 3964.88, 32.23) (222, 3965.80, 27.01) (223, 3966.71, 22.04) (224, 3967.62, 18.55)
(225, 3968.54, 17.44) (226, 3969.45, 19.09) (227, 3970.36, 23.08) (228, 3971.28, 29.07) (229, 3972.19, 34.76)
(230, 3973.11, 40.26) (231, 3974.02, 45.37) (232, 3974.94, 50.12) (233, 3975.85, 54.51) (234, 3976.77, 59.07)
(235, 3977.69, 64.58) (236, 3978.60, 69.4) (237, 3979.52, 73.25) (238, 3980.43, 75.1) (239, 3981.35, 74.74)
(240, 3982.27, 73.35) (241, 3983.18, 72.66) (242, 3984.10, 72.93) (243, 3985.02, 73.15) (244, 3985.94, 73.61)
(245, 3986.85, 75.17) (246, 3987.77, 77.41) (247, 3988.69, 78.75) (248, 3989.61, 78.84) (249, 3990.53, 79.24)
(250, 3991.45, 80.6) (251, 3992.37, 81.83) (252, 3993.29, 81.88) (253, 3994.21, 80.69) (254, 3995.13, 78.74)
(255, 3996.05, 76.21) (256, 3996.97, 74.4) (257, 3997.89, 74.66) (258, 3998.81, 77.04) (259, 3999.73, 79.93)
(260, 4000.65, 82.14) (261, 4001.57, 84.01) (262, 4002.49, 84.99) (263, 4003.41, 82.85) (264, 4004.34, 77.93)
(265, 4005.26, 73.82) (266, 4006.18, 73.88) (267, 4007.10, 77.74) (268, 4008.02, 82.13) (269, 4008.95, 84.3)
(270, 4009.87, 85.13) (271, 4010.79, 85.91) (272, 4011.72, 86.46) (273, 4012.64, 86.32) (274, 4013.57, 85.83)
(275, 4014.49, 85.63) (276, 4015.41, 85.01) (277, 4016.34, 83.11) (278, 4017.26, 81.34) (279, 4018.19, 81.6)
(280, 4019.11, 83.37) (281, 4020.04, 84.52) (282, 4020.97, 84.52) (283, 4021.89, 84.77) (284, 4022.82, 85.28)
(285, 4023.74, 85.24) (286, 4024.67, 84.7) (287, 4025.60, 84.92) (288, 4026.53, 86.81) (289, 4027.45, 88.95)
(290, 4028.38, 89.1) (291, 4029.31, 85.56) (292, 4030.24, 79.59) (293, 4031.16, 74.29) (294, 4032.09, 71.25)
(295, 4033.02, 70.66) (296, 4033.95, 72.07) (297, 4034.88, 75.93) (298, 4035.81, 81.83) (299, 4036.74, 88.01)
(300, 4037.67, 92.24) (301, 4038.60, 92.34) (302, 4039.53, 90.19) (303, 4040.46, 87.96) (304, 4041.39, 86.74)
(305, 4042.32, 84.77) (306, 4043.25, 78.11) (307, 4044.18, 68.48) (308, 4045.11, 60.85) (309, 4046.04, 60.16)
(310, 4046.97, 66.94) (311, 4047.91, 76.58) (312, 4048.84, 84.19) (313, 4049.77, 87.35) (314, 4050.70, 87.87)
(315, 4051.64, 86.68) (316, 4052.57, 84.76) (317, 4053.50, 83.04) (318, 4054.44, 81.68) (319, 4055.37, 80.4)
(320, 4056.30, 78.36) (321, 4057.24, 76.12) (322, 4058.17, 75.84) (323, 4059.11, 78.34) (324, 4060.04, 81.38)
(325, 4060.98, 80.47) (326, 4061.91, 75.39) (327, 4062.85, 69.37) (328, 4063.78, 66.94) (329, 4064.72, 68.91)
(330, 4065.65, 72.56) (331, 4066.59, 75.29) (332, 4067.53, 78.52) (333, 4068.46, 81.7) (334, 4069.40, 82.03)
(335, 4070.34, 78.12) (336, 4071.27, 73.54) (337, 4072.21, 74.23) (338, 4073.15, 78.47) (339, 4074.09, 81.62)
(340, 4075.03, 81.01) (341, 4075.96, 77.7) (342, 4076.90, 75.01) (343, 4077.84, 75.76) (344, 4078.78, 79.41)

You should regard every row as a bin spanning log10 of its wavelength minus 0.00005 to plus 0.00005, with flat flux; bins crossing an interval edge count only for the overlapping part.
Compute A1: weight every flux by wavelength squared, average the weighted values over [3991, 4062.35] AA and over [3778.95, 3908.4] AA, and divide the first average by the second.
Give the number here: 1.8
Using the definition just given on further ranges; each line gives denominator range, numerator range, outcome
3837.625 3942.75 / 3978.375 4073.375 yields 1.82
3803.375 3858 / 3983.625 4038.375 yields 2.06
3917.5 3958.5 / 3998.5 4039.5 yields 1.91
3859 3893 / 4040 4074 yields 1.86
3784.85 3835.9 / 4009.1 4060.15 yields 1.96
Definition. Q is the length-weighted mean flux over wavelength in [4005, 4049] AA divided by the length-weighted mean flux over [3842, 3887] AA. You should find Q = 1.79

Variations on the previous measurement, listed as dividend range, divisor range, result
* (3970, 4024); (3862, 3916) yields 1.40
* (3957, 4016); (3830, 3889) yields 1.54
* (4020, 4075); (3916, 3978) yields 1.83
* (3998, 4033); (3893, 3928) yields 1.42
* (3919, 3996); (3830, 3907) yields 1.10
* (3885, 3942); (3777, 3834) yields 0.96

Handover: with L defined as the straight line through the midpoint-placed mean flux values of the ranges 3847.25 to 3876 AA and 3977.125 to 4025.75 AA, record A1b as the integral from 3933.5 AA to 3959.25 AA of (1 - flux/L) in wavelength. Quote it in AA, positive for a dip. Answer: 6.86 AA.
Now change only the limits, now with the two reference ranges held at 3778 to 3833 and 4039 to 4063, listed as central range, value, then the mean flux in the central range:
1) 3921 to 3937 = 8.2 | 31.6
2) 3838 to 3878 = 8.8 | 44.4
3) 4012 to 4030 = -2.2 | 85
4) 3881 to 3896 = 2.5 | 50.5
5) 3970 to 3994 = 2.0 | 65.4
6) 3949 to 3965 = 2.7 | 56.5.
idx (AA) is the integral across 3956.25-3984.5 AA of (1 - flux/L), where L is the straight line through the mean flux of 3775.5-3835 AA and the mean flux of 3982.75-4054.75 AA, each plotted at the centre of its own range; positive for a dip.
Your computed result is 9.8 AA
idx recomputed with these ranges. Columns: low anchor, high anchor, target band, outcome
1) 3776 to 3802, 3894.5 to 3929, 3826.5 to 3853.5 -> 9.2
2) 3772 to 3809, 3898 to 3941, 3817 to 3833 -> 6.6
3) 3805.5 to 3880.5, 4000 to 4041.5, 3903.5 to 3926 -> 0.1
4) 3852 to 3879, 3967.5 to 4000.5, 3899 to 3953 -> 5.3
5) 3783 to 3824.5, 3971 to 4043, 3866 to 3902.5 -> 7.4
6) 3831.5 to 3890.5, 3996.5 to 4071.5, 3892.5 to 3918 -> -4.7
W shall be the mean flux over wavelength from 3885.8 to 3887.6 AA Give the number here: 40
